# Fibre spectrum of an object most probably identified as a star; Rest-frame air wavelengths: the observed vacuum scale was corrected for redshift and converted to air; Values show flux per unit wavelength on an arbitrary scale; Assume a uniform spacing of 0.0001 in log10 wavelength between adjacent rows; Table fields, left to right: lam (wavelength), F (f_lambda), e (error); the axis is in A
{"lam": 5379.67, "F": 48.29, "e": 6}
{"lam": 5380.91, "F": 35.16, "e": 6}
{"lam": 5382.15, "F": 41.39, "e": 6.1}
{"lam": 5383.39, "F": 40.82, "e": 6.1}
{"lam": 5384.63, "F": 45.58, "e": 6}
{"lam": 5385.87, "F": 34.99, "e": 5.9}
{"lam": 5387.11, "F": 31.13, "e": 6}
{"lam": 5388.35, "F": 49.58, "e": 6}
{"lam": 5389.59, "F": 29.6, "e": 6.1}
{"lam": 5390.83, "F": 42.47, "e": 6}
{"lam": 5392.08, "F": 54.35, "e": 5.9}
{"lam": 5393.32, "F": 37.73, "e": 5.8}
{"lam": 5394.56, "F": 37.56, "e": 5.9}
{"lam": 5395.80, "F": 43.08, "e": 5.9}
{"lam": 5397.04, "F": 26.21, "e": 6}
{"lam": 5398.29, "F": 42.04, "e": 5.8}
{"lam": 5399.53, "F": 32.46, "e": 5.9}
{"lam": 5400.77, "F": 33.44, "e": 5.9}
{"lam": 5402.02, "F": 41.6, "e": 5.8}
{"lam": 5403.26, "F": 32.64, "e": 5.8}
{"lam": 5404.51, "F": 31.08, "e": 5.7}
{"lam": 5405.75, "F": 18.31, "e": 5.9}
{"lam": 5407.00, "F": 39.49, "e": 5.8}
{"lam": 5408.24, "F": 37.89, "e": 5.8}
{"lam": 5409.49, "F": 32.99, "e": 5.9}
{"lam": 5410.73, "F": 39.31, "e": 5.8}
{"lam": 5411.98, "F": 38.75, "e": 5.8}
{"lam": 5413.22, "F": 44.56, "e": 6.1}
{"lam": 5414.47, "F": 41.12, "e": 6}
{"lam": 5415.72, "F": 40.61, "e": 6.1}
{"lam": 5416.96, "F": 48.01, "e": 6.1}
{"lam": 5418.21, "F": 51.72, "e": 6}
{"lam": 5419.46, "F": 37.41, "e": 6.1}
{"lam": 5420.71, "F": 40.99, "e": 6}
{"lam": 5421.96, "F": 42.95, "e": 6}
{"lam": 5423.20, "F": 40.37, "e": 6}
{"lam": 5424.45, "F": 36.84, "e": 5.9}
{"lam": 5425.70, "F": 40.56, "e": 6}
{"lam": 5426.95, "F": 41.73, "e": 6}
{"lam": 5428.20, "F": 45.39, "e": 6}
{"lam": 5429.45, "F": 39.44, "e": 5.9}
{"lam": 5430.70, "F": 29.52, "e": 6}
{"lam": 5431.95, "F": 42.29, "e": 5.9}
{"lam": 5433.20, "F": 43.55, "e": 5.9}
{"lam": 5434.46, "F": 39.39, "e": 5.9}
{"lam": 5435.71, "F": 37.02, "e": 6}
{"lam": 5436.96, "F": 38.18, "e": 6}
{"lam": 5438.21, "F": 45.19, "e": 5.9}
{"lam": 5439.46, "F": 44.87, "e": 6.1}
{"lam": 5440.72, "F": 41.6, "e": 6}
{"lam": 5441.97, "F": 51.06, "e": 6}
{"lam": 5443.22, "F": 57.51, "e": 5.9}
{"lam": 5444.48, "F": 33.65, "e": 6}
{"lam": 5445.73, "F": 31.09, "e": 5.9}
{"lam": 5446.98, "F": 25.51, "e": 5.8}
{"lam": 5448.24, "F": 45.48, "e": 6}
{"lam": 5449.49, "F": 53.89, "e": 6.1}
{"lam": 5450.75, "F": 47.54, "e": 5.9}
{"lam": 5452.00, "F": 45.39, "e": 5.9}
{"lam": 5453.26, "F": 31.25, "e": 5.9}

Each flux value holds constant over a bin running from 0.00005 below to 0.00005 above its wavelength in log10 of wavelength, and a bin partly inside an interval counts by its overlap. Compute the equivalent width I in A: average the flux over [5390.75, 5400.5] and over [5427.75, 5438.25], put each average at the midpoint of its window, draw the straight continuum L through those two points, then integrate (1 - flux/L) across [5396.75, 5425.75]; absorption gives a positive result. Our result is 0.9 A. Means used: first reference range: 39.1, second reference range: 39.6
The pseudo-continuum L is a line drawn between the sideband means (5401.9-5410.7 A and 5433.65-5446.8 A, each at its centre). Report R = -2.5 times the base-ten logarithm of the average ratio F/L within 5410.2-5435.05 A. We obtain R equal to -0.114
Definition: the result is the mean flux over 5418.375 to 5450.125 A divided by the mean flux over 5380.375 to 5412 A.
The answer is 1.1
